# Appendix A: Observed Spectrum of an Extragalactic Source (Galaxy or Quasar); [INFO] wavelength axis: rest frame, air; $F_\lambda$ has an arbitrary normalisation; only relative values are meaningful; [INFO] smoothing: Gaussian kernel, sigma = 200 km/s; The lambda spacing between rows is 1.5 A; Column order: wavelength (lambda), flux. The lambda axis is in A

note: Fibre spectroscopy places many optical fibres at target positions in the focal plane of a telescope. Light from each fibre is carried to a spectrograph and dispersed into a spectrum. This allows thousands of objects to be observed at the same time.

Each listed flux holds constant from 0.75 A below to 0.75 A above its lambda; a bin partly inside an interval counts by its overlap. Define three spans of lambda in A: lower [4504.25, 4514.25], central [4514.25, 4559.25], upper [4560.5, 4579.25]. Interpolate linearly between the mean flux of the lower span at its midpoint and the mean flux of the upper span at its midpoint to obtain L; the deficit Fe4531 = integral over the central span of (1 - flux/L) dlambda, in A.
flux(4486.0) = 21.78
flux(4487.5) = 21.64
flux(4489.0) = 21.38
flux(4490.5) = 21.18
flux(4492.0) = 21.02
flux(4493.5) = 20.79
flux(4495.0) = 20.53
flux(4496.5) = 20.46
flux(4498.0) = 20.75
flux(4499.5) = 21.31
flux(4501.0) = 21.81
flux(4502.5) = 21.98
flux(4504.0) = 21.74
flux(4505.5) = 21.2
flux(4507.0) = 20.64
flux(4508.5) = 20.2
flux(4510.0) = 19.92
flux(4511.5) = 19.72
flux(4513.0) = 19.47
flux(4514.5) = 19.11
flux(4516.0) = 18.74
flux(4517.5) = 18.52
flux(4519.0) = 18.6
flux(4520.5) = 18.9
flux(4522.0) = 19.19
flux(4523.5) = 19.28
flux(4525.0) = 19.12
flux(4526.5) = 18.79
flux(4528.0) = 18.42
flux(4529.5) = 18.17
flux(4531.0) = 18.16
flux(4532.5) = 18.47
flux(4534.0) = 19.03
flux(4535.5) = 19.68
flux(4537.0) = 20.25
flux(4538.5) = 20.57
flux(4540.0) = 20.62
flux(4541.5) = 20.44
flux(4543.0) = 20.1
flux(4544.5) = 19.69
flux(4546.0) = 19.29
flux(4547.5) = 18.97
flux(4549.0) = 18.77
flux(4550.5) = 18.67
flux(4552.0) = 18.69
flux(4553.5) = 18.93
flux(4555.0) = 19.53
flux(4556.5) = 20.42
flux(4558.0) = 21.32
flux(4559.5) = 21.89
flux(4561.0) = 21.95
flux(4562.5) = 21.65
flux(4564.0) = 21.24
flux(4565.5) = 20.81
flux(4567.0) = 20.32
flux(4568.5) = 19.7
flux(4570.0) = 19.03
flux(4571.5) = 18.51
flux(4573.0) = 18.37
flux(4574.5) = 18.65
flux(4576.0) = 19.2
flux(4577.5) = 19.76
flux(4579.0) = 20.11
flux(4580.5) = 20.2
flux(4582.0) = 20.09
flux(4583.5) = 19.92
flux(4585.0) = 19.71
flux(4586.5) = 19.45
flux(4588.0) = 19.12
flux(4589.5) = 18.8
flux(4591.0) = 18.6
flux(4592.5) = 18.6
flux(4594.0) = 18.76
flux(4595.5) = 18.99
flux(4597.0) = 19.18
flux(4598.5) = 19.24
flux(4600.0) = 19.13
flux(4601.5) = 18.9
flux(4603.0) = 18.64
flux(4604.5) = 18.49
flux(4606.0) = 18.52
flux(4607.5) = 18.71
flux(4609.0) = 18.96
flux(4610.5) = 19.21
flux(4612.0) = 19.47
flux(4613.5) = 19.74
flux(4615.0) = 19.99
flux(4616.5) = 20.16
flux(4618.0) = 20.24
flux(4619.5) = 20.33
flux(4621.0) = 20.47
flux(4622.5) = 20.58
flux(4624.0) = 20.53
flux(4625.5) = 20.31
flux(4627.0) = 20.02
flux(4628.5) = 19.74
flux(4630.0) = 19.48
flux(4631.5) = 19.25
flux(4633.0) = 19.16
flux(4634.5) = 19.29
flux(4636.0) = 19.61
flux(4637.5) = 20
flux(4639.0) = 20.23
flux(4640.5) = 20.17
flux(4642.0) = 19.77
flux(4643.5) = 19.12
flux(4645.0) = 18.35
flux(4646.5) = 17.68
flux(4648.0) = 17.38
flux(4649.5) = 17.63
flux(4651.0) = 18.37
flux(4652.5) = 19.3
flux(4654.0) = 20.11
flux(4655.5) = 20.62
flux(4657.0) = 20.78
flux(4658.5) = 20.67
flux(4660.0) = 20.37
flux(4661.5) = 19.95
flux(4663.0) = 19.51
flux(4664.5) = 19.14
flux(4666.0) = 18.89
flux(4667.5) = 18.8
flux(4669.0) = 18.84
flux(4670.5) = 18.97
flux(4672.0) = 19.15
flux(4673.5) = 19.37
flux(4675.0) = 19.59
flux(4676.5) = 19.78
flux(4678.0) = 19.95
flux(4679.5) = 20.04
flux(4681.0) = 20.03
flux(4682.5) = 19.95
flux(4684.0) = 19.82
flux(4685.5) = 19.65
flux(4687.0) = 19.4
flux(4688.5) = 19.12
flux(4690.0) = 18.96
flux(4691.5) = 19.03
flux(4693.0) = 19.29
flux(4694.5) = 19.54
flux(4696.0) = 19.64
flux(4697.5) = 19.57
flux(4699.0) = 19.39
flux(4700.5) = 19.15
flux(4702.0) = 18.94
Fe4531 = 1.7 A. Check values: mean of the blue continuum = 20.2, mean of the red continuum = 19.9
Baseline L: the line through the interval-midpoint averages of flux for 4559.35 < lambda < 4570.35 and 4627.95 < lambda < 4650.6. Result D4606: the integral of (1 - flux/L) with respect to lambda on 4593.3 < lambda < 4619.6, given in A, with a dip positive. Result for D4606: 0.8 A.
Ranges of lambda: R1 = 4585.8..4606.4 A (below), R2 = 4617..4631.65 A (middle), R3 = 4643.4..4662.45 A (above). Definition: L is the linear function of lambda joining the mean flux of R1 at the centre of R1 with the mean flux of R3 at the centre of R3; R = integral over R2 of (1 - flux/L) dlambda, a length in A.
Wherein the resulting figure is -0.8 A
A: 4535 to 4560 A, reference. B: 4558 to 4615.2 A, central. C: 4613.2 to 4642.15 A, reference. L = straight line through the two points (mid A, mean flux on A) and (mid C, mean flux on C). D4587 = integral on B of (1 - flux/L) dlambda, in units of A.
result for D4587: 1.06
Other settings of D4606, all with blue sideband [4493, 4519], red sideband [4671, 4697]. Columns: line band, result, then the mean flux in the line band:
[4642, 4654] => 0.8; 18.5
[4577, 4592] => 0.3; 19.6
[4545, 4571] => 0.1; 20.1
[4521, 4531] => 0.7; 18.8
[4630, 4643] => 0.1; 19.7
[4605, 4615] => 0.4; 19.2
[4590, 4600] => 0.5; 18.9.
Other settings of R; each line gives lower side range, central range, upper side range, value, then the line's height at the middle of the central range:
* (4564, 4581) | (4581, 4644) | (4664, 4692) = 0.0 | 19.5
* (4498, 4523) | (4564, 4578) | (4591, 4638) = 0.2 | 19.7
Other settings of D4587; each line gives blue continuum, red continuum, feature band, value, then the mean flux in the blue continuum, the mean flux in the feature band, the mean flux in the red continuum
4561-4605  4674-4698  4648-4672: 0.2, 19.5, 19.4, 19.6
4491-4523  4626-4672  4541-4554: 0.5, 20.2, 19.3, 19.4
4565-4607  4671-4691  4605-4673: -0.2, 19.2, 19.5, 19.6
